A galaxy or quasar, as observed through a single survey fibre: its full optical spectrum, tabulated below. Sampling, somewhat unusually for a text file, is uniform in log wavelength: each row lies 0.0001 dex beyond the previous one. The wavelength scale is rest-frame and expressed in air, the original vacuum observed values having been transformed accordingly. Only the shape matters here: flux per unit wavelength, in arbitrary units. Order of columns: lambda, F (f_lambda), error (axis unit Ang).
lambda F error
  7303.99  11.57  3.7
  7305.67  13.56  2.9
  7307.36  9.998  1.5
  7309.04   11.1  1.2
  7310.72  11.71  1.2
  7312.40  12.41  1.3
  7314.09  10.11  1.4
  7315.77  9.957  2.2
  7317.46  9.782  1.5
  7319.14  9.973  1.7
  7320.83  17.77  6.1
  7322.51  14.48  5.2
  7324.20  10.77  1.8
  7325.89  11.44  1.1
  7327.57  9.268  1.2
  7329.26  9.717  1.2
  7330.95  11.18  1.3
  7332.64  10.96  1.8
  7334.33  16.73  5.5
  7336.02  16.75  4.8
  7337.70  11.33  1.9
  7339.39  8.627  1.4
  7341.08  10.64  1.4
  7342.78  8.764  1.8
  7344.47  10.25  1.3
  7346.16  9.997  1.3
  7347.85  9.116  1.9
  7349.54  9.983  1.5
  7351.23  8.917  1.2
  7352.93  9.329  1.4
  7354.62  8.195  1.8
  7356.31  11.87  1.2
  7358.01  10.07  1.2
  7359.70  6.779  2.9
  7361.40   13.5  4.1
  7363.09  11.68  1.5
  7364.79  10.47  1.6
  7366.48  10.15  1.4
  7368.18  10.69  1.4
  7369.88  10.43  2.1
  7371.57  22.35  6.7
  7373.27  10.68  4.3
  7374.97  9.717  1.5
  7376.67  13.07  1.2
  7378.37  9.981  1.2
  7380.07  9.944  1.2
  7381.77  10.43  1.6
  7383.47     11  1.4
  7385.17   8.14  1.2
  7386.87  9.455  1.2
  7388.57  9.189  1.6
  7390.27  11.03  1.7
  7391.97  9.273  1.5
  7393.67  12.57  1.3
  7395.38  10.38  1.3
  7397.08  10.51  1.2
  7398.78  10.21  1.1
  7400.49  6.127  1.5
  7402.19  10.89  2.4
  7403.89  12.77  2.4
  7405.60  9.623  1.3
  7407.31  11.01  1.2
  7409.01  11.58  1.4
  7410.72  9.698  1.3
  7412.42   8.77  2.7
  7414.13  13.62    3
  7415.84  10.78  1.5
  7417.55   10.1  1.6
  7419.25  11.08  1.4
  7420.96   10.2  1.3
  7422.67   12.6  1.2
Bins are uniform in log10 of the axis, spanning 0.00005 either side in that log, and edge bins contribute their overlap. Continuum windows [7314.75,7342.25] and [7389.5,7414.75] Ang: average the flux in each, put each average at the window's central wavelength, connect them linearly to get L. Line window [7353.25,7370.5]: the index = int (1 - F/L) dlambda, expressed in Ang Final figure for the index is 1.3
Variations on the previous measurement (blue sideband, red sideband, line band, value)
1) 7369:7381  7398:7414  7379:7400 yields 2.23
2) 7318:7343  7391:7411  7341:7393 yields 2.99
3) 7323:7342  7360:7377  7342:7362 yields 3.67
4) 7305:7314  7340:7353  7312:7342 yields -3.19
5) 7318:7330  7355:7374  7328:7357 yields 2.64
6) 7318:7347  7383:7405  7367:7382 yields -1.89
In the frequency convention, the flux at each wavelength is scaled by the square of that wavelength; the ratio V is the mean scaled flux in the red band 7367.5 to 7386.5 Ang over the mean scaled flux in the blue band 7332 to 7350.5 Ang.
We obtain 1.03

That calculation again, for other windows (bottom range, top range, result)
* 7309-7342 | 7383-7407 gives 0.88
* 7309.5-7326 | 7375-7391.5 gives 0.88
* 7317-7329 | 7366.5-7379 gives 1.05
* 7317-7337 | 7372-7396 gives 0.86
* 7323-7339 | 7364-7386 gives 0.96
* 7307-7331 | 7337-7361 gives 0.86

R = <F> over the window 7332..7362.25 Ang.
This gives 10.7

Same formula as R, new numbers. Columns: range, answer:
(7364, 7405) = 10.8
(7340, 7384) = 10.7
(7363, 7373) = 12.6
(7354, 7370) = 10.4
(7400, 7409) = 10.4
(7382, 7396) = 10.1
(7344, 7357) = 9.67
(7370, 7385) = 11.9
